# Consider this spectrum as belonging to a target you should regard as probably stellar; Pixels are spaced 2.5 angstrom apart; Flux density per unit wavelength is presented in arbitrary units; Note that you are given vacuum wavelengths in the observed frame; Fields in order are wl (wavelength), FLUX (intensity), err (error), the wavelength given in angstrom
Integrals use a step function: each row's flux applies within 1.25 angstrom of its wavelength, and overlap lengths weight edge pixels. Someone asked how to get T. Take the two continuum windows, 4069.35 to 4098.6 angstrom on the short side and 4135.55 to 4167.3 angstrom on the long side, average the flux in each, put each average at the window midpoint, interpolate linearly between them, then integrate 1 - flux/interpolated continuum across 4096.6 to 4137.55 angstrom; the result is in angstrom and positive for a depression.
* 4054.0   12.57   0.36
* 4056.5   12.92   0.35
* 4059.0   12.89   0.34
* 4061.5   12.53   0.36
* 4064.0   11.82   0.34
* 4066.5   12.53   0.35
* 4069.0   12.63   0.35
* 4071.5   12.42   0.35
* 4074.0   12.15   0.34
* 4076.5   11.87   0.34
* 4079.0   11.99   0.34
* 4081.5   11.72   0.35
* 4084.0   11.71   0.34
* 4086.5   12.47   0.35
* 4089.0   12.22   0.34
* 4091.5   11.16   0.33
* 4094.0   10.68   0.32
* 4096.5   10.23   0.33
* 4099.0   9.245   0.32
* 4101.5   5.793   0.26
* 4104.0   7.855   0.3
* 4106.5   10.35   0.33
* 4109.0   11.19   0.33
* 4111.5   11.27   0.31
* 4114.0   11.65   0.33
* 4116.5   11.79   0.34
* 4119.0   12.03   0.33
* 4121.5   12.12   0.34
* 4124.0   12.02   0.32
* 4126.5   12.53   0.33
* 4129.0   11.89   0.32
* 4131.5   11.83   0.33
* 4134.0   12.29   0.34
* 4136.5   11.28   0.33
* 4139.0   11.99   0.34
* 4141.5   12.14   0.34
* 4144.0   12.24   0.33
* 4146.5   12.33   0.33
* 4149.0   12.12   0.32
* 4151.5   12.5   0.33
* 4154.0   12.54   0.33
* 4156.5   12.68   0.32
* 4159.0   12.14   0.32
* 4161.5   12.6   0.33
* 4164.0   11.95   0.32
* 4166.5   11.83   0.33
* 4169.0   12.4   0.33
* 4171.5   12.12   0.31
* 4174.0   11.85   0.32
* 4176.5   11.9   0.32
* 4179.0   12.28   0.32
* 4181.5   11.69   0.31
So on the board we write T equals 3.4 angstrom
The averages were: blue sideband 11.7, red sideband 12.2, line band 10.9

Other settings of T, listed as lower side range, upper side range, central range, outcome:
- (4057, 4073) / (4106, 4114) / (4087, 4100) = 0.9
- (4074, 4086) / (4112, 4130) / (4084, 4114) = 4.0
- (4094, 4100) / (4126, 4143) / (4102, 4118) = 0.3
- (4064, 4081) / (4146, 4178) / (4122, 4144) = 0.4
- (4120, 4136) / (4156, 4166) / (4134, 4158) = 0.0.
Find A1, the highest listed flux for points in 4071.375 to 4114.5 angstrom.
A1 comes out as 12.47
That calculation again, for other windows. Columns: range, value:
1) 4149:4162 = 12.68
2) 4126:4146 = 12.53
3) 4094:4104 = 10.68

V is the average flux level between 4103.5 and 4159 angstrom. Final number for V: 11.8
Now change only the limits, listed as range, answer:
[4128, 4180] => 12.1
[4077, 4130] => 11.1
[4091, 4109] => 9.38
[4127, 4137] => 11.9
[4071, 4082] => 12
